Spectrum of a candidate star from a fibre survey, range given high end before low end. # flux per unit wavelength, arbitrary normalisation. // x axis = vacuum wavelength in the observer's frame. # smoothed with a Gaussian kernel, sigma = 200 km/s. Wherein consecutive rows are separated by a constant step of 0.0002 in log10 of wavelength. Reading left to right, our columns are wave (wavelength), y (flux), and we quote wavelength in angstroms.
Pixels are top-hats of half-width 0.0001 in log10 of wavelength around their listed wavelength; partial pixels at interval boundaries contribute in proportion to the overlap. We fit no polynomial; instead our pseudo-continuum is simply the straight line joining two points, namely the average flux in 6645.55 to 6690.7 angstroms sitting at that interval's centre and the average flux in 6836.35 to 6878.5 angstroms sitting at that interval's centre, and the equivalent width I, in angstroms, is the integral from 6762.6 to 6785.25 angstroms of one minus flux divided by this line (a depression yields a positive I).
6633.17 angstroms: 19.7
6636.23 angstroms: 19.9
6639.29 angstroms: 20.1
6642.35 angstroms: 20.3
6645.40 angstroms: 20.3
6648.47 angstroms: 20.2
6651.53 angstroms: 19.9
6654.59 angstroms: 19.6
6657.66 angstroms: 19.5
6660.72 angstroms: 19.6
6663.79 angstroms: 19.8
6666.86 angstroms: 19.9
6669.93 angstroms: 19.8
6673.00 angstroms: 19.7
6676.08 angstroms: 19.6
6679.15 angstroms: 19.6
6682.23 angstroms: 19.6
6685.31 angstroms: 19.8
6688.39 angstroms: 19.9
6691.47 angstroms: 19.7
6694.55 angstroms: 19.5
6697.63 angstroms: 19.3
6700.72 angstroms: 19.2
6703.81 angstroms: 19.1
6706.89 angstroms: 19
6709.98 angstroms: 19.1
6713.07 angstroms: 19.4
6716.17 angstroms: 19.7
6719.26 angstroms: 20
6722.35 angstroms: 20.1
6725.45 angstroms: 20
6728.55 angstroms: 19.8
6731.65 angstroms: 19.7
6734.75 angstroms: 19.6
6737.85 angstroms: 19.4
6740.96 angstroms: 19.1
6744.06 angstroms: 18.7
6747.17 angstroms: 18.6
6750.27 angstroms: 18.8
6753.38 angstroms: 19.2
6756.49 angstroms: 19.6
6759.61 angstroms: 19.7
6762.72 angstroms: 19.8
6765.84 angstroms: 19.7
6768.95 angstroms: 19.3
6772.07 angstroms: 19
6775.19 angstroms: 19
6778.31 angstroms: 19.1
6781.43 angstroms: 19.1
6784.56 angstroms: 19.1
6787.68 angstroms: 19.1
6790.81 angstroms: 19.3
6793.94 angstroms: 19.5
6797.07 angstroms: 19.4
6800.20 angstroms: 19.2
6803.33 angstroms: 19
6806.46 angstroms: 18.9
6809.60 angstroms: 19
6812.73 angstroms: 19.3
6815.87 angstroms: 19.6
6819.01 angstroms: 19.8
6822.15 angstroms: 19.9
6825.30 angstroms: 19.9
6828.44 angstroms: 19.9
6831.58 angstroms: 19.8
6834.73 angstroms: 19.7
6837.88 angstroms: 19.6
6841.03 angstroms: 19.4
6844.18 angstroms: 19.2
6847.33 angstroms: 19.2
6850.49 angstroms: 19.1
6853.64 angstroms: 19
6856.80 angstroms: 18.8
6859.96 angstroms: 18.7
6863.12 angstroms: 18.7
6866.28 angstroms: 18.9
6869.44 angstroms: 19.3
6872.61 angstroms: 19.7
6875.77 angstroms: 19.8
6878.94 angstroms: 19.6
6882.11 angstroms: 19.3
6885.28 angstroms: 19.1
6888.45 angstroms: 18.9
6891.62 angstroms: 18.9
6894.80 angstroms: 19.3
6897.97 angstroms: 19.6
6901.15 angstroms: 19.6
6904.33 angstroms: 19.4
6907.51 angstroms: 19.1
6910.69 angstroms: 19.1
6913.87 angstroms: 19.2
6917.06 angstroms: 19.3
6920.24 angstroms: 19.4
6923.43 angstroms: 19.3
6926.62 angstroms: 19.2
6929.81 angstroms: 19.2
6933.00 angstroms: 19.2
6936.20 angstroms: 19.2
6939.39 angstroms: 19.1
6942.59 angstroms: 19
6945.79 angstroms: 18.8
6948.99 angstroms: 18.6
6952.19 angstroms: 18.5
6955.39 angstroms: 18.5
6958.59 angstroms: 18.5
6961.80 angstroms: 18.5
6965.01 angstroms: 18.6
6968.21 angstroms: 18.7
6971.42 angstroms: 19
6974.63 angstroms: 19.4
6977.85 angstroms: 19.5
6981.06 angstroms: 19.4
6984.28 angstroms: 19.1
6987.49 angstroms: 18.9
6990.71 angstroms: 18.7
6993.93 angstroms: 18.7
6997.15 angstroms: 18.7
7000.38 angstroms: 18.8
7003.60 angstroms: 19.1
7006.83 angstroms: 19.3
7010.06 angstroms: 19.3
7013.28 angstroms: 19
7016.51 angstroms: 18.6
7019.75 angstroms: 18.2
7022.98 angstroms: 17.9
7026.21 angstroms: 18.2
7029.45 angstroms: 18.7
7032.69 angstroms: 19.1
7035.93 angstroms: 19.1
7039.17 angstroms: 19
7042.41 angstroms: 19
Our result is 0.2 angstroms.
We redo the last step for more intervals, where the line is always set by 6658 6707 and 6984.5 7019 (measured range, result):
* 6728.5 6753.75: 0.4 angstroms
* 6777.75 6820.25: 0.2 angstroms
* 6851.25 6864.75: 0.3 angstroms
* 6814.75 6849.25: -0.7 angstroms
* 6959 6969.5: 0.2 angstroms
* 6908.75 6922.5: -0.1 angstroms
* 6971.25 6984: -0.3 angstroms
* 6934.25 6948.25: 0.0 angstroms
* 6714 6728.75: -0.3 angstroms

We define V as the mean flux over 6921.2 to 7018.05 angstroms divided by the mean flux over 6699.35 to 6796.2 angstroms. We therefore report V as 1.0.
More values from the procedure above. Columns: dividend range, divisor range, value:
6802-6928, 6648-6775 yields 0.99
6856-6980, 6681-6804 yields 0.99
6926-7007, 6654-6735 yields 0.96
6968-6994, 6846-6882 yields 1.00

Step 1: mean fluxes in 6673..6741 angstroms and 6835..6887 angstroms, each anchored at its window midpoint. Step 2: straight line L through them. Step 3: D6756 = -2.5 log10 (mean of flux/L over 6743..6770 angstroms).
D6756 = 0.01 mag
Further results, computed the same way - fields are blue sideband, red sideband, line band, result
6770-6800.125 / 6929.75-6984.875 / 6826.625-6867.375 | -0.009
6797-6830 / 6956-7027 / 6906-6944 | -0.008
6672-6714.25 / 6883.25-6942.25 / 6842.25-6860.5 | 0.015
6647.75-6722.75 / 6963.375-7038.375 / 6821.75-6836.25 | -0.031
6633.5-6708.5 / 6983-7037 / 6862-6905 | -0.010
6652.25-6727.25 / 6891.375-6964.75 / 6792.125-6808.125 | 0.009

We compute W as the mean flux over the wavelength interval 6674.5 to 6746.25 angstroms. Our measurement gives 19.5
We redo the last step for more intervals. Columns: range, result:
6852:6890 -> 19.2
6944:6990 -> 18.9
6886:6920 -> 19.2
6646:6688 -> 19.8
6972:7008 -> 19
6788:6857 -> 19.4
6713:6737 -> 19.8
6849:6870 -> 18.9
